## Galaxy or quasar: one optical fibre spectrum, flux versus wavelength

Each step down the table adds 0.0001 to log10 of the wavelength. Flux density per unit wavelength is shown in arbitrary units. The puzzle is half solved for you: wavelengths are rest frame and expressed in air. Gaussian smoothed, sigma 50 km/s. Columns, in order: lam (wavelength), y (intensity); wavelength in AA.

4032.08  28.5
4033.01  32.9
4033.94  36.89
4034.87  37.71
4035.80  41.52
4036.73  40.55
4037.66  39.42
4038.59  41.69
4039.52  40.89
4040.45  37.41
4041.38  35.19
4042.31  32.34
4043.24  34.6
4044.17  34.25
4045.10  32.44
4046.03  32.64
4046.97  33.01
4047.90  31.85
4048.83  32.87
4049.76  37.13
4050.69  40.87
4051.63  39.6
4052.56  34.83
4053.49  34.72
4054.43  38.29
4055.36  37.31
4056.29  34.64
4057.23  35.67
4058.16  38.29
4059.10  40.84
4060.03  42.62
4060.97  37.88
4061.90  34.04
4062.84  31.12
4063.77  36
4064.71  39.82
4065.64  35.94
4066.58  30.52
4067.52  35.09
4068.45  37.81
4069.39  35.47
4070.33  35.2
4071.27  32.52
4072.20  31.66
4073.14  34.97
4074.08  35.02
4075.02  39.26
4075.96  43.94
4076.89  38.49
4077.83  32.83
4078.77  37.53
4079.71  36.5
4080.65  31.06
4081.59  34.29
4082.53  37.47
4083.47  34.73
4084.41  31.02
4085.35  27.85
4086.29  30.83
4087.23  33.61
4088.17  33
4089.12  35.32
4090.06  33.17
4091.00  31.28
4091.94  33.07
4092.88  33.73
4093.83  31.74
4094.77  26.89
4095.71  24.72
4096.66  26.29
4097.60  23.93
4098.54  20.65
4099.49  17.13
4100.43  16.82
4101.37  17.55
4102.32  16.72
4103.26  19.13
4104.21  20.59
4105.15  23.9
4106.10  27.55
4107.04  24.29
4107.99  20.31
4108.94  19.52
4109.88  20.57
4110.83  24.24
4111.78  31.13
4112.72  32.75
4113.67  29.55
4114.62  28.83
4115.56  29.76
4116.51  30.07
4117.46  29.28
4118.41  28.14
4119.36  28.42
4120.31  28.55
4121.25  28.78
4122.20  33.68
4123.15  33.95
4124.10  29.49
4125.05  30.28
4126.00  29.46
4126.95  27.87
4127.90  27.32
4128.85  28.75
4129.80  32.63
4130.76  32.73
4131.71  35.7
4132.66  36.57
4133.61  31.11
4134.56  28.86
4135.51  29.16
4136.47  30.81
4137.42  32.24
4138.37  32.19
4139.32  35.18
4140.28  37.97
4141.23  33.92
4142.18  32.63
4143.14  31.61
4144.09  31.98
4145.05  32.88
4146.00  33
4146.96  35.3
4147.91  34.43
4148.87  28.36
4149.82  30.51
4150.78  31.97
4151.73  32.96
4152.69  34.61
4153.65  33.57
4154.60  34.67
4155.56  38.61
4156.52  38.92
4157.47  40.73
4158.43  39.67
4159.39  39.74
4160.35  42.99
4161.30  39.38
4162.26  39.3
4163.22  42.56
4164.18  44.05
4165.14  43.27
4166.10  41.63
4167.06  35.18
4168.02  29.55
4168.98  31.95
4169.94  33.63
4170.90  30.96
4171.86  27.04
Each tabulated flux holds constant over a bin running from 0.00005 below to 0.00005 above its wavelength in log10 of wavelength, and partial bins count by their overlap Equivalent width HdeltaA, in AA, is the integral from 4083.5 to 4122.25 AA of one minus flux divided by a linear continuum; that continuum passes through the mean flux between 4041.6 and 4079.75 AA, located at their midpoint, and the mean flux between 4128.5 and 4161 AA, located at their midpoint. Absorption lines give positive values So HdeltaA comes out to 8.89 AA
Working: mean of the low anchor 35.9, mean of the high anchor 34.1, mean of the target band 27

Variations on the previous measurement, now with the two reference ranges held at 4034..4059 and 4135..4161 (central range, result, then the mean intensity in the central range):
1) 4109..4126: 2.9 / 29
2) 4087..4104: 4.5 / 26.2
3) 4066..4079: 0.1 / 35.7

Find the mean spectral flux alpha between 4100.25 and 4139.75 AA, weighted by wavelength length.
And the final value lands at 28.1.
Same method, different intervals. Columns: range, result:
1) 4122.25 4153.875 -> 32.1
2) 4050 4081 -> 36.4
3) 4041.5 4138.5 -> 31.5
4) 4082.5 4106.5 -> 27.1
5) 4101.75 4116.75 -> 24.8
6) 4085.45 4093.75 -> 32.7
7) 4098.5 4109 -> 20.4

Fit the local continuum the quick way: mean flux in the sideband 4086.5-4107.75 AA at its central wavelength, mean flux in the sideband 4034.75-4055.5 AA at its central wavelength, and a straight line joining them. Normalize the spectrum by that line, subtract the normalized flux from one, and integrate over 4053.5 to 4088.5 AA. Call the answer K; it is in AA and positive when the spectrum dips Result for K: -4.8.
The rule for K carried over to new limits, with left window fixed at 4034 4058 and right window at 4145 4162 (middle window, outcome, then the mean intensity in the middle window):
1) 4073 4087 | 0.5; 35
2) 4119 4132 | 2.0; 30.5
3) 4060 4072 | 0.3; 35.4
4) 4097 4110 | 5.6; 20.7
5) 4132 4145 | 1.2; 32.7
